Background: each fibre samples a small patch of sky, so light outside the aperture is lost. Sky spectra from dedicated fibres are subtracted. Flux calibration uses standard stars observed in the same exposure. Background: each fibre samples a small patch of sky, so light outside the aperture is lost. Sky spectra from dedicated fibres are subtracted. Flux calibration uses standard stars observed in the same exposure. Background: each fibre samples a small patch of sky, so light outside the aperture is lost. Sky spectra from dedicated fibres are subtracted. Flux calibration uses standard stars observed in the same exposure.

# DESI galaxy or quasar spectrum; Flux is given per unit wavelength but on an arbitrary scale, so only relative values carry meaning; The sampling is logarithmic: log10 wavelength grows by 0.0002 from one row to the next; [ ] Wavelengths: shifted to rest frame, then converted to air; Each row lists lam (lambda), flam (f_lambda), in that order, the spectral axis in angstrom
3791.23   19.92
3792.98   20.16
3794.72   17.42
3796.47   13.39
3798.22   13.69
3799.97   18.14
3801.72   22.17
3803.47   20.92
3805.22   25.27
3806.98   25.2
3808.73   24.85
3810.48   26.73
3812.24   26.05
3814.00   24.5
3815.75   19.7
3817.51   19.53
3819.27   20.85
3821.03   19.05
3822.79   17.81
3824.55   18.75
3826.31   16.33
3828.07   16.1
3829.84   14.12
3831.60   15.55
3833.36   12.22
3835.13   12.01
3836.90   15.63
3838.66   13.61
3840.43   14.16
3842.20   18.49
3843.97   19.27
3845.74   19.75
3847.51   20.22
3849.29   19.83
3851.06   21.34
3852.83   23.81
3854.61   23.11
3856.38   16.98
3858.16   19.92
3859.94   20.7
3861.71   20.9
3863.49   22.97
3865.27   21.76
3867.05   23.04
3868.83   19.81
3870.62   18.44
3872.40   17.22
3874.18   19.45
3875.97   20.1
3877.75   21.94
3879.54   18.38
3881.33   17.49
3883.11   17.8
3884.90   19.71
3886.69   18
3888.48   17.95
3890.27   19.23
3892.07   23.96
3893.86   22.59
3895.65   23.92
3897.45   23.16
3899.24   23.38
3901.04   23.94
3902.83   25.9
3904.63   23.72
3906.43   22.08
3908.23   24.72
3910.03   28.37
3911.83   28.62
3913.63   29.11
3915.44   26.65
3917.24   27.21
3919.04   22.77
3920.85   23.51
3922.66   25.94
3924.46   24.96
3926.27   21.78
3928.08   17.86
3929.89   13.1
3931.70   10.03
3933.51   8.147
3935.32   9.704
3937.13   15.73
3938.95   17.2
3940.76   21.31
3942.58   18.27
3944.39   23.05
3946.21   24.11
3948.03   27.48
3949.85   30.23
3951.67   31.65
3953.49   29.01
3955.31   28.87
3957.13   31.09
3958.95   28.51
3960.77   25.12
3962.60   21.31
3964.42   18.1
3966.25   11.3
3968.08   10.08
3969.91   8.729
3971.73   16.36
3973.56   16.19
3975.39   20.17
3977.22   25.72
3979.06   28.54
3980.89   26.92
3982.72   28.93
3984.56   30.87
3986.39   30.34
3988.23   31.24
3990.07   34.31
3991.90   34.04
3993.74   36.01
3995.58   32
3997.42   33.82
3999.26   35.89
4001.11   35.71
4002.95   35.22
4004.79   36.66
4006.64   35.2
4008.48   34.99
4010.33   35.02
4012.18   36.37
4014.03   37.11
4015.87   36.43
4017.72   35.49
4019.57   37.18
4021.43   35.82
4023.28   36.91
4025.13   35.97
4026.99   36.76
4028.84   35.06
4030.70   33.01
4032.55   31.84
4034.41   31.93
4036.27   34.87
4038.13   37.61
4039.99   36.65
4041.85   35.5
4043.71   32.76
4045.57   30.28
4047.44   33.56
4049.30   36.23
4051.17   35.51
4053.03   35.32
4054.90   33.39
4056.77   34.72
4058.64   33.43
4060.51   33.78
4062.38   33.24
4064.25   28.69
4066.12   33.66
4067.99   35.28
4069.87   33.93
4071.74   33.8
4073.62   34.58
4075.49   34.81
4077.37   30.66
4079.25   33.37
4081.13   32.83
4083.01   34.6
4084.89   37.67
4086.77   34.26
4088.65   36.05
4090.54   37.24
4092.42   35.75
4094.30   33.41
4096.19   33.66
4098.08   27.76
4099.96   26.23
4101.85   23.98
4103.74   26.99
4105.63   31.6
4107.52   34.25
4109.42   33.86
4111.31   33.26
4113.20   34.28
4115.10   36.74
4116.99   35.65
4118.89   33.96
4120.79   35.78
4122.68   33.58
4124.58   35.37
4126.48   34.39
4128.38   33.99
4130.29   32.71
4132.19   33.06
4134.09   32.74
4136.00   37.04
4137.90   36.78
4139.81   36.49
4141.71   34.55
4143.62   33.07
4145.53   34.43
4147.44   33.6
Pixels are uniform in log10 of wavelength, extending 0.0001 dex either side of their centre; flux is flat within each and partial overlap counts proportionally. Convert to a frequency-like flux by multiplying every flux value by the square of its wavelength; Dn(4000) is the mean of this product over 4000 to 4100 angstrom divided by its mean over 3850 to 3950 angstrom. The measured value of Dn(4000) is 1.75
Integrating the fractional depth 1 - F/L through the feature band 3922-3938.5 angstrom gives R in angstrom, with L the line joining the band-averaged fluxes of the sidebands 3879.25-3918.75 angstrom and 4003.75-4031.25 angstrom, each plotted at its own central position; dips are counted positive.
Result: 6.31 angstrom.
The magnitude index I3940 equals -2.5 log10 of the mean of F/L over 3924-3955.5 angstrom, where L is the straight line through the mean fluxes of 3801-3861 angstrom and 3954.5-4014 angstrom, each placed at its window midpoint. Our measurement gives 0.25 mag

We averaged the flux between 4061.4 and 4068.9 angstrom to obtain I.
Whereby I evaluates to 32.7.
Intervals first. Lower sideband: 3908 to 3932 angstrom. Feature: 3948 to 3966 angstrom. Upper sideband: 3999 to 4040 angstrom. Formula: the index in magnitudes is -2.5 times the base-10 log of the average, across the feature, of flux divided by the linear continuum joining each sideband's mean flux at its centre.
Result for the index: 0.05 mag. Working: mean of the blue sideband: 23.5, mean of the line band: 26.5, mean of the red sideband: 35.5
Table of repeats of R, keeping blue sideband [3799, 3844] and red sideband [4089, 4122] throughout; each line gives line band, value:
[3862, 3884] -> 1.67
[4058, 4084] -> -1.93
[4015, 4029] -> -3.70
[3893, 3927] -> -2.26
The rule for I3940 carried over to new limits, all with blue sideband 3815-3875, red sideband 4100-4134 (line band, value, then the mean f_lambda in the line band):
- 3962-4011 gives -0.05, 27.6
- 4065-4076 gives -0.13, 34.2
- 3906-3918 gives -0.21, 26.9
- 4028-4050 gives -0.18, 34.1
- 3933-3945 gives 0.40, 16.3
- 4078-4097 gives -0.11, 34.8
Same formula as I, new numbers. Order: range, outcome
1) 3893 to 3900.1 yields 23.3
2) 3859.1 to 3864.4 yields 21.6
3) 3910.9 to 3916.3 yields 28.1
